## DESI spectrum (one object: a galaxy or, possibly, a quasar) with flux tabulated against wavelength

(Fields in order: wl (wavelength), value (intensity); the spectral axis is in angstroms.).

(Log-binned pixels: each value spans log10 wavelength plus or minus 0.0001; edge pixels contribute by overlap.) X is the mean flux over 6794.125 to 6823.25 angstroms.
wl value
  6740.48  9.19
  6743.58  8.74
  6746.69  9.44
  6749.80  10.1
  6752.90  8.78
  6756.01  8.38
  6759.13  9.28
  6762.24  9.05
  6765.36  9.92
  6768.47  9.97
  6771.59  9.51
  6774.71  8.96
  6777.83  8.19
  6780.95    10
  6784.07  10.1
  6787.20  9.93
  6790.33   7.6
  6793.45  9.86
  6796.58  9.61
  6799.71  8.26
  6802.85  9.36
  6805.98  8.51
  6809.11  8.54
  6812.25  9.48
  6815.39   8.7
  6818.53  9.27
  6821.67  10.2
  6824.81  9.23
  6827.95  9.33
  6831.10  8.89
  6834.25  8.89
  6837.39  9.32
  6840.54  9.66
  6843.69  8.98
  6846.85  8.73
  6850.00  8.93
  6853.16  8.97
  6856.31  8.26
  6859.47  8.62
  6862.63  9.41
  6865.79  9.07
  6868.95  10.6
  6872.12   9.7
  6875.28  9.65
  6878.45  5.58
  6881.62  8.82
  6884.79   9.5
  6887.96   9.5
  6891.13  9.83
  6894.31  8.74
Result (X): 9.13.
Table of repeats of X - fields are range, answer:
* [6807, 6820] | 8.97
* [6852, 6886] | 8.92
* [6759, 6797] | 9.38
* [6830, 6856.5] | 9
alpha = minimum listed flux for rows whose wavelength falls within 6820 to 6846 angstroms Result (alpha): 8.89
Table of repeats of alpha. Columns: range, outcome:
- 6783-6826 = 7.6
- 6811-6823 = 8.7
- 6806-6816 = 8.54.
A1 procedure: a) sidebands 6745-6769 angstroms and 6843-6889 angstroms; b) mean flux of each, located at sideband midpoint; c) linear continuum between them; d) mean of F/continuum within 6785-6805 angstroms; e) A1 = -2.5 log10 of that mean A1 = 0.01 mag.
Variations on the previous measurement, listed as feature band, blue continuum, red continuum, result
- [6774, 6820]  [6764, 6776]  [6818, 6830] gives 0.05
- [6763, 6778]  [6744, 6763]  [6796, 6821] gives -0.04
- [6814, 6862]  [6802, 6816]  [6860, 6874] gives 0.02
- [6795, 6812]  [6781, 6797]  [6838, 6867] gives 0.05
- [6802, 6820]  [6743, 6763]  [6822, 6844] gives 0.03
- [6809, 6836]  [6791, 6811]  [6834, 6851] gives -0.02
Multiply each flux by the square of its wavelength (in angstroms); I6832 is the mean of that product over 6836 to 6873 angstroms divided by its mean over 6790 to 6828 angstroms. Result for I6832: 1.0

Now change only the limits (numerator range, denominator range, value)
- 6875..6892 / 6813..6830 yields 0.95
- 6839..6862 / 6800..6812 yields 1.02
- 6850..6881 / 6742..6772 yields 0.98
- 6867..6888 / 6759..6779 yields 1.00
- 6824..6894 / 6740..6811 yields 1.01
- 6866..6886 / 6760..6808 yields 1.00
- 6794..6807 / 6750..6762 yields 1.02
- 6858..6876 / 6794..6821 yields 1.07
